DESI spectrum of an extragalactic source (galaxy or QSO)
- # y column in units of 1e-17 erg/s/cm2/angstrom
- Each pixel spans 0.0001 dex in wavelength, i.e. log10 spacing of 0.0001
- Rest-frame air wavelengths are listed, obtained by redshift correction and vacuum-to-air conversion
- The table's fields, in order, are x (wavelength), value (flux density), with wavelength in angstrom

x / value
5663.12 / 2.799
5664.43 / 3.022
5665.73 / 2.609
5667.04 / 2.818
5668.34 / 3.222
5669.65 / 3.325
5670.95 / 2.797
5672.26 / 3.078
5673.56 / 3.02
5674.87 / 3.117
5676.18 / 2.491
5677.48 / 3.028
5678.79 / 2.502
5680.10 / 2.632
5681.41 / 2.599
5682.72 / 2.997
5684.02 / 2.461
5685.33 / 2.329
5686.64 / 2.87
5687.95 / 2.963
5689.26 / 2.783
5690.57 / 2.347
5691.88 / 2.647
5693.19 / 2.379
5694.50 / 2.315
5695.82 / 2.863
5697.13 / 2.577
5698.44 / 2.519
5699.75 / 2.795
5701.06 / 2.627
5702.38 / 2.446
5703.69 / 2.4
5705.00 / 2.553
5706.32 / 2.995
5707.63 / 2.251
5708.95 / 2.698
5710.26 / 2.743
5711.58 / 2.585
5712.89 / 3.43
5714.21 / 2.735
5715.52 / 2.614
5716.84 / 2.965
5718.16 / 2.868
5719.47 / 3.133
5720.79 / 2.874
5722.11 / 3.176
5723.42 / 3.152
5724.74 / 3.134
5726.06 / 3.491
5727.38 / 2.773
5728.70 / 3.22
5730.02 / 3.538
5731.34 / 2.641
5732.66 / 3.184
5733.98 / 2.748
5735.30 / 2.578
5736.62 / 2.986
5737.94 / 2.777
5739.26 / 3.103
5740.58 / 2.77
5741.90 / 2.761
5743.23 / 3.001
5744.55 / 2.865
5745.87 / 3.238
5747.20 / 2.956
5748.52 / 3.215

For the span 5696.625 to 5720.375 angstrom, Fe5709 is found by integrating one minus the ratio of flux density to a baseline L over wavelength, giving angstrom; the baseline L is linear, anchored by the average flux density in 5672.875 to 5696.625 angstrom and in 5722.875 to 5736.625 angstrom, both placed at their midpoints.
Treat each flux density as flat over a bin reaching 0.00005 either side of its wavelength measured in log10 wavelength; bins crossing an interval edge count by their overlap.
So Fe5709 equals 1.3 angstrom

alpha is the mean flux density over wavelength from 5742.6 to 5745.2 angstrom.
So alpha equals 2.94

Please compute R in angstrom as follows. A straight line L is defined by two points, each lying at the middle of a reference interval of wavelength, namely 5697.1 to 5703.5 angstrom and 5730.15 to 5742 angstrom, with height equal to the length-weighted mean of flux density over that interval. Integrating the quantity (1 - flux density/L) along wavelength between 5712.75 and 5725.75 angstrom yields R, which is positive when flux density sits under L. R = -1.3 angstrom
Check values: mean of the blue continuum 2.58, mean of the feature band 3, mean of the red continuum 2.88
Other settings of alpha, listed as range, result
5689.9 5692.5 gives 2.5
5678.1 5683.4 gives 2.68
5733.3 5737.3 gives 2.77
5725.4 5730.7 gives 3.25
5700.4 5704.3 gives 2.49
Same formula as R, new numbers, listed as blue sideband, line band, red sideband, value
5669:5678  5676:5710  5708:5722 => 3.54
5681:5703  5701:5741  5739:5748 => -1.04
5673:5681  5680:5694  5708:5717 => 0.79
